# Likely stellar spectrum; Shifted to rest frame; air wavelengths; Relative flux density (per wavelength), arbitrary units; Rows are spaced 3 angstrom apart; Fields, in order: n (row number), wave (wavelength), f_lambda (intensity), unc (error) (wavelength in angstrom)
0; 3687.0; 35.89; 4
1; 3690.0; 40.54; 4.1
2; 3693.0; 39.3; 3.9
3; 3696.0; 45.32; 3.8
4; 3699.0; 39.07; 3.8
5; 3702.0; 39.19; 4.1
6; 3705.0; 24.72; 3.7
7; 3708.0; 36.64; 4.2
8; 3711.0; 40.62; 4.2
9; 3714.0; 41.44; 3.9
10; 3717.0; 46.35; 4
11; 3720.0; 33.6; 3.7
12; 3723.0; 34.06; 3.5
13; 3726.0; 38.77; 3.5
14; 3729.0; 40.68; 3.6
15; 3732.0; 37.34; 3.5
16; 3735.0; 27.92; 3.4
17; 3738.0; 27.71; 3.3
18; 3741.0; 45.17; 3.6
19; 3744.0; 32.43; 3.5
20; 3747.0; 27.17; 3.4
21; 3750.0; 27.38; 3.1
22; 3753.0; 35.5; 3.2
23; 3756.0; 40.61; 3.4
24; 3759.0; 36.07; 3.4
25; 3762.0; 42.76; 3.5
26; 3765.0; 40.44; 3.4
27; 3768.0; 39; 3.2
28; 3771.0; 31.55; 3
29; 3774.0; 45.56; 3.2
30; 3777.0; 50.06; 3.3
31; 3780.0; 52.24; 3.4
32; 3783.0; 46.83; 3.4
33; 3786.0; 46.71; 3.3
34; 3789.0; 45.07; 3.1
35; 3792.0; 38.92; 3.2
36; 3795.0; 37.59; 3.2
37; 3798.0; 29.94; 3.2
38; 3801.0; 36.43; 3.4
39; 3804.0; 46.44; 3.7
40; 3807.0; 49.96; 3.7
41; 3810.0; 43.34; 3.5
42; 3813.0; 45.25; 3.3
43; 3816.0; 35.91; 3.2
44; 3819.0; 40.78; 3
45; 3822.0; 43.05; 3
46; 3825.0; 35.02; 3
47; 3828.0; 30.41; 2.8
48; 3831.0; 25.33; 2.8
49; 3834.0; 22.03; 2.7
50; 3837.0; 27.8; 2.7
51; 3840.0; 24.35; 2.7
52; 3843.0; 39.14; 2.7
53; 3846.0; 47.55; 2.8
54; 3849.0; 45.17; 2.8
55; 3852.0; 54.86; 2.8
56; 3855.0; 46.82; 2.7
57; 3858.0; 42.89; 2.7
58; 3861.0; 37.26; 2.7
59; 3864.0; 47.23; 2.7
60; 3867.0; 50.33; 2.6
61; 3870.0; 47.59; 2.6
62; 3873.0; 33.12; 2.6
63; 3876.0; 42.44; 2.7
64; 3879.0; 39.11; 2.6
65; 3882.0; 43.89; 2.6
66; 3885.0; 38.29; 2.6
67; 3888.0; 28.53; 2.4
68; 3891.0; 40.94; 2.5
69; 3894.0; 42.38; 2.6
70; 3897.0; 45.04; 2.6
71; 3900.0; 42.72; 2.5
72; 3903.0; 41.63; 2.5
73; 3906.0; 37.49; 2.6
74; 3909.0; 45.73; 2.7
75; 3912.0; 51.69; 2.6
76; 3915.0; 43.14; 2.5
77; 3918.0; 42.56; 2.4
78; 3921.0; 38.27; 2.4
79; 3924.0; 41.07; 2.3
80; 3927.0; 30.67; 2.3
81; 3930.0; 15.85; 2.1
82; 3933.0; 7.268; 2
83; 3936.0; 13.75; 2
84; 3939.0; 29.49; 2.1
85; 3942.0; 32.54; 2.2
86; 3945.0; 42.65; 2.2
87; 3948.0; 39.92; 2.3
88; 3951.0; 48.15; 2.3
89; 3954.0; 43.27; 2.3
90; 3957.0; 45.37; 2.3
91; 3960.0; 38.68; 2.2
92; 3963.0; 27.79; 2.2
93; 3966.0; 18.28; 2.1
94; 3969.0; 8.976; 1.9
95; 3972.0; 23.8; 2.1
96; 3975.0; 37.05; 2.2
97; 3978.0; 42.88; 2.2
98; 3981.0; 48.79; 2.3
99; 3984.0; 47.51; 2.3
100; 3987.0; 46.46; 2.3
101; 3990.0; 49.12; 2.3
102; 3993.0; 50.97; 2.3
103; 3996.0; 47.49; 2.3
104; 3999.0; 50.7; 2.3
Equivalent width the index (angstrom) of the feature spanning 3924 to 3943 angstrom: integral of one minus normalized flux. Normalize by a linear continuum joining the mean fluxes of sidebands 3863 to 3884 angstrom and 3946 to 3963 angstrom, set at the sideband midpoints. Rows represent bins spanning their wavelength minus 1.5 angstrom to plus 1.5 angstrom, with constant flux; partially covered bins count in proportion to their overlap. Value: 8.7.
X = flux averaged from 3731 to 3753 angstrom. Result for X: 32.3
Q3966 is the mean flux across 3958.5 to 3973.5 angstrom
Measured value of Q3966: 23.5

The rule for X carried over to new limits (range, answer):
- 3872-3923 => 41.1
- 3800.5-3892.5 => 39.8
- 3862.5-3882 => 43.3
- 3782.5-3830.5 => 40.3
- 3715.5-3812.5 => 39.2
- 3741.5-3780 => 38.2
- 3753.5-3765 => 39.5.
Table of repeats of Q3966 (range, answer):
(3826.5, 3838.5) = 26.4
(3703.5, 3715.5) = 35.9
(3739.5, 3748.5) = 34.9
